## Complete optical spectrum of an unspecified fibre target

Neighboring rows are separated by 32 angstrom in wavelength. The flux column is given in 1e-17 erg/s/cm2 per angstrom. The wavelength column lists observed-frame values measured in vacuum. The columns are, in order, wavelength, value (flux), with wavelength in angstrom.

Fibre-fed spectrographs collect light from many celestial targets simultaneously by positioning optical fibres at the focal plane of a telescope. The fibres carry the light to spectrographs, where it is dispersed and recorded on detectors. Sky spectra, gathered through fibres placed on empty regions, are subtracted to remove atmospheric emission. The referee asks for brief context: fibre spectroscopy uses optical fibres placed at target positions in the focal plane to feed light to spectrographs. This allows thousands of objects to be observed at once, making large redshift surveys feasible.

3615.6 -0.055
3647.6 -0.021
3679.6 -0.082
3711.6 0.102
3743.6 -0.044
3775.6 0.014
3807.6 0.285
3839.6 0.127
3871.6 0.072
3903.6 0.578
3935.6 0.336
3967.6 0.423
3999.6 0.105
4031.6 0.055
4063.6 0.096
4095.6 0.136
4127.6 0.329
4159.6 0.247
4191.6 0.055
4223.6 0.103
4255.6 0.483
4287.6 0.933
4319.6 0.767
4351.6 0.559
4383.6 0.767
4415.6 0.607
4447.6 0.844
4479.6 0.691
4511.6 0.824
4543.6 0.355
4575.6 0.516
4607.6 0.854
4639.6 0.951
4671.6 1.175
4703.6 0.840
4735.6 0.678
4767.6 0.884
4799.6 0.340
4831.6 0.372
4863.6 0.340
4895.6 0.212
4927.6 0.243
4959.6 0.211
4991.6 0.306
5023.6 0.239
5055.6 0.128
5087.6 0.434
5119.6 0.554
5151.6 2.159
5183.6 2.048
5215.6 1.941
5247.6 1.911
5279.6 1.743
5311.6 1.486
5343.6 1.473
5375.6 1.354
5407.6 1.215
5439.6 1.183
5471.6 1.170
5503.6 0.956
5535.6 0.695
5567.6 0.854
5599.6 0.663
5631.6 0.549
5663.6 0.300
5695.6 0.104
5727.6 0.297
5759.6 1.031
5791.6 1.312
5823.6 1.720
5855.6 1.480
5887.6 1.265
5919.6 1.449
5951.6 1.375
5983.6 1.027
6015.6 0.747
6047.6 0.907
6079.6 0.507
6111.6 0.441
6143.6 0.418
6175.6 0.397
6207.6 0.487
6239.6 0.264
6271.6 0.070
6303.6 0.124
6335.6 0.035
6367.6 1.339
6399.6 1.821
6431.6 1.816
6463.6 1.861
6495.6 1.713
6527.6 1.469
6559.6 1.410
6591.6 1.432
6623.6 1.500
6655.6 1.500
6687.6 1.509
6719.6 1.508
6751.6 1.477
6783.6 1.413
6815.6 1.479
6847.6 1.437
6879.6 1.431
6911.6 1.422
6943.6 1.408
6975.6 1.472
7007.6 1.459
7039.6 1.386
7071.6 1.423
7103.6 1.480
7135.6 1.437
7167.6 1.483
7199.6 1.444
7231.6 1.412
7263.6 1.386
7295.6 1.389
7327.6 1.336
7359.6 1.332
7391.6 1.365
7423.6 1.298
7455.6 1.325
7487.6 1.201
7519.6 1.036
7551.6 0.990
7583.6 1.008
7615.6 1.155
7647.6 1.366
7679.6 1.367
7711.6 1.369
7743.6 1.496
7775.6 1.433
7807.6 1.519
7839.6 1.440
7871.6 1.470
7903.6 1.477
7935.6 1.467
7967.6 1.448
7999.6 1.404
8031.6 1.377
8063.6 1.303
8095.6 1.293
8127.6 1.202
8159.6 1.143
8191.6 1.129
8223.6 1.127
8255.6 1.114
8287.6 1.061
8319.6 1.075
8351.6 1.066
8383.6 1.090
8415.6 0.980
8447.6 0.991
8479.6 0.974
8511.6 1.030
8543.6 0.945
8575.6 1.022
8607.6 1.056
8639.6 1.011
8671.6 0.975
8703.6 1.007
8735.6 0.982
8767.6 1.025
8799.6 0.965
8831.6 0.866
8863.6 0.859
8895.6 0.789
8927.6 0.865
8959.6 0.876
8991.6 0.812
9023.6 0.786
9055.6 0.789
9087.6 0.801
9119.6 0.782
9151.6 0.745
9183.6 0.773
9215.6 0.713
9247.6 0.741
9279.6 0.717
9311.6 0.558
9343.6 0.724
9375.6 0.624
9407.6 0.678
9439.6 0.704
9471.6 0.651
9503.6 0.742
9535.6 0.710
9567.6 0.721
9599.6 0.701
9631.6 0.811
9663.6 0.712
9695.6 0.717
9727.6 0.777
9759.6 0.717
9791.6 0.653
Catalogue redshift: 0.70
